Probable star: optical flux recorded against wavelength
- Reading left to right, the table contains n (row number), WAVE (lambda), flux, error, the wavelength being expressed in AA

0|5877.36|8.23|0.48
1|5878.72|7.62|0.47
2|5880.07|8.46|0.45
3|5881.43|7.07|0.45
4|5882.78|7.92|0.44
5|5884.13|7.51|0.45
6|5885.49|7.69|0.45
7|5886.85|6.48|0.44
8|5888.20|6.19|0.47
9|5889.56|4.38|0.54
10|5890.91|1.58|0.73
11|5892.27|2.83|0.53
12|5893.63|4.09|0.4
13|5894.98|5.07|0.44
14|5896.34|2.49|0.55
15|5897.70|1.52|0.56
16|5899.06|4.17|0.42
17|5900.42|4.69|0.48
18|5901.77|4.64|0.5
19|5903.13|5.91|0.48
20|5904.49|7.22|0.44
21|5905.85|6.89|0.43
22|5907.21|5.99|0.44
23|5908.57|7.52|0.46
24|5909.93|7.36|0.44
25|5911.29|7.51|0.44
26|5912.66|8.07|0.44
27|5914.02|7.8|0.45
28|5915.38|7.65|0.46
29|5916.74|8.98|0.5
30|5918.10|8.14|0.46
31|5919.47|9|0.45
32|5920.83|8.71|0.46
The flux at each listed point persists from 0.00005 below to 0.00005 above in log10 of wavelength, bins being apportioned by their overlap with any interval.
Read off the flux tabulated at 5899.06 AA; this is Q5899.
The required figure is 4.17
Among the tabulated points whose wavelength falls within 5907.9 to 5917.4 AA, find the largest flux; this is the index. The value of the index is 8.98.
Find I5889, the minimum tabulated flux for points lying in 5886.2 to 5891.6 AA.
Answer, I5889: 1.58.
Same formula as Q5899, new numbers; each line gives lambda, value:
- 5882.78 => 7.92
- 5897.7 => 1.52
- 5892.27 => 2.83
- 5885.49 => 7.69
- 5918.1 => 8.14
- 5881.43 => 7.07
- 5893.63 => 4.09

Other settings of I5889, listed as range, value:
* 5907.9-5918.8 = 7.36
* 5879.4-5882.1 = 7.07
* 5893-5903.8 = 1.52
